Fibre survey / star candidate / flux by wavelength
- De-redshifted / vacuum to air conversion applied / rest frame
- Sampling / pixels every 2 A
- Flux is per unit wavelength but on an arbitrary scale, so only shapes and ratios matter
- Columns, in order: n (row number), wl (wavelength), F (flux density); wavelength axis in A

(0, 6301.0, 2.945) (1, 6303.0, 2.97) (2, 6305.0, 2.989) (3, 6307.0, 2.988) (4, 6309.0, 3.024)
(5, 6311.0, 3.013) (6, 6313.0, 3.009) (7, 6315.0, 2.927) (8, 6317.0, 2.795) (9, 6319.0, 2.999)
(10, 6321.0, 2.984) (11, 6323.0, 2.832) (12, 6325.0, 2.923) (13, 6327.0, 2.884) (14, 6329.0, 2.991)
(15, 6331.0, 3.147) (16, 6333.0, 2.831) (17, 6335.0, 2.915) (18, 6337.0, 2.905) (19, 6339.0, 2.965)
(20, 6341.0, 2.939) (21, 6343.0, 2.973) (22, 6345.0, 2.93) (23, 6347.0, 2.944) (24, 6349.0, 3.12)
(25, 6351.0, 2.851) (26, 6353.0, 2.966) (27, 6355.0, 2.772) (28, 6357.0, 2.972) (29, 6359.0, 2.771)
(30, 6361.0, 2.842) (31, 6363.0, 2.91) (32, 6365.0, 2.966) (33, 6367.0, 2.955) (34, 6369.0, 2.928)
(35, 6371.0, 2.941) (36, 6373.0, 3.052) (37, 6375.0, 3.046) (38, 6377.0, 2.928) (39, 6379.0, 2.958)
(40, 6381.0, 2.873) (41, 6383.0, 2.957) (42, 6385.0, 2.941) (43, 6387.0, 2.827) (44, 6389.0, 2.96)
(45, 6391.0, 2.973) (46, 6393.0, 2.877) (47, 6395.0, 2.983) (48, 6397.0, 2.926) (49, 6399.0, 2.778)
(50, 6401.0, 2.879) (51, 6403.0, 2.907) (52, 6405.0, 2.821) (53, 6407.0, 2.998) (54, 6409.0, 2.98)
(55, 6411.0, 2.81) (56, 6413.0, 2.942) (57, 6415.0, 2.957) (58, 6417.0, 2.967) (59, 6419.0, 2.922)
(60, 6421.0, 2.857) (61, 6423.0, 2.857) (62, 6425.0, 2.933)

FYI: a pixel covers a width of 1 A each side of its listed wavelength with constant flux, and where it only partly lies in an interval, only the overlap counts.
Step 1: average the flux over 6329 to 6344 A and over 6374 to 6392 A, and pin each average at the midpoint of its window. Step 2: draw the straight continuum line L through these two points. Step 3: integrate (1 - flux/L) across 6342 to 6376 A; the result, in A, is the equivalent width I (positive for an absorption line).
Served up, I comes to 0.13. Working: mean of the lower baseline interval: 2.96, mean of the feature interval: 2.94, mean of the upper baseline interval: 2.94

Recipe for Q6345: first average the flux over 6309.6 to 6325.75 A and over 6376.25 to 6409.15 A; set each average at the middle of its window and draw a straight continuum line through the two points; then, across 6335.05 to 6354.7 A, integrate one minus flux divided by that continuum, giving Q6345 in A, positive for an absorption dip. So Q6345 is -0.12 A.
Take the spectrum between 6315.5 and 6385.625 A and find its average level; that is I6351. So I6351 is 2.93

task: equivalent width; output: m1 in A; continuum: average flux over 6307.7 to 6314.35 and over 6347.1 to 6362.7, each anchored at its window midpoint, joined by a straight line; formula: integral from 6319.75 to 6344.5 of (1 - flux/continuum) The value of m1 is 0.1 A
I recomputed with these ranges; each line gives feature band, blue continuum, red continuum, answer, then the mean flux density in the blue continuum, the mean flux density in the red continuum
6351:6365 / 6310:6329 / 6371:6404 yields 0.3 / 2.93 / 2.93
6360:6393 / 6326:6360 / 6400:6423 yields -0.2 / 2.93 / 2.91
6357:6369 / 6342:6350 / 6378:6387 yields 0.2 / 2.99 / 2.92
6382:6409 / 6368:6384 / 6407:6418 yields 0.3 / 2.96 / 2.94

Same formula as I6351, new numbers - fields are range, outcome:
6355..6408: 2.92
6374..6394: 2.93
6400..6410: 2.92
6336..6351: 2.96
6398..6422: 2.9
